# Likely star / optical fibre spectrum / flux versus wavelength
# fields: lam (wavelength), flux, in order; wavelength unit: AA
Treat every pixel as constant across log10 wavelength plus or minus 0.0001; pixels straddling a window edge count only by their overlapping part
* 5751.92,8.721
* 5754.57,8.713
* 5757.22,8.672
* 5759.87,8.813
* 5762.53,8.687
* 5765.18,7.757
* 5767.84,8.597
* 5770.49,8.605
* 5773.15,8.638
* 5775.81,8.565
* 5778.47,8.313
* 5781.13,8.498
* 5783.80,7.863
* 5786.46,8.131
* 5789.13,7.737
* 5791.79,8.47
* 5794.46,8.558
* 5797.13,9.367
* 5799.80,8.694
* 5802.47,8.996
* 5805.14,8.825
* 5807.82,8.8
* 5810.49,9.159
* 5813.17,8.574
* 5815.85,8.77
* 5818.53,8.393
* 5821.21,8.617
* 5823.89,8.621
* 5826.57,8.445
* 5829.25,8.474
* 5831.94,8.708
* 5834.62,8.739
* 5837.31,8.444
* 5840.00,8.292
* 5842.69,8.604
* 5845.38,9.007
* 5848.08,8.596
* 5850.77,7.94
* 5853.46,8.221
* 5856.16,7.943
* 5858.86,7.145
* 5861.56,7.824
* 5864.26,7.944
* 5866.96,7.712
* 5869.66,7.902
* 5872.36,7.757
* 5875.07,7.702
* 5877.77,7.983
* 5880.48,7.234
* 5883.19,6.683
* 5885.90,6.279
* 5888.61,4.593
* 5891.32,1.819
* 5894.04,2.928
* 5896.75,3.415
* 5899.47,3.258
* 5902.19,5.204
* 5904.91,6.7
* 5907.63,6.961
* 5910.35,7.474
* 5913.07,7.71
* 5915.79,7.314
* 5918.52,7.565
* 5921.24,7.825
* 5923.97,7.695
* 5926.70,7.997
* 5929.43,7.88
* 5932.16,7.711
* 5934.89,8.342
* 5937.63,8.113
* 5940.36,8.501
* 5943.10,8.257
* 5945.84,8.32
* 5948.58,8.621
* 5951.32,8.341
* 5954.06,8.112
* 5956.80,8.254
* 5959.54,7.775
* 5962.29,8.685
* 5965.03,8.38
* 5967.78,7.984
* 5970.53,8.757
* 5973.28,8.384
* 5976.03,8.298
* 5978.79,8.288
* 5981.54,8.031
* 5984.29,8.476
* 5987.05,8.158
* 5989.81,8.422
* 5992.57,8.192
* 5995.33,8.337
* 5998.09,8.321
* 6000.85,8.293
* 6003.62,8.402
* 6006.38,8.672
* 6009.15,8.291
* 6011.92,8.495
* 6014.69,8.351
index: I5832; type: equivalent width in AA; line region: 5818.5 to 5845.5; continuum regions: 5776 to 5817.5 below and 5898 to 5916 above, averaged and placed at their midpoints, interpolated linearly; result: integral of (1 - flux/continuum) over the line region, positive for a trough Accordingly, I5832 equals -2.47 AA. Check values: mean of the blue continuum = 8.58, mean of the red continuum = 6.3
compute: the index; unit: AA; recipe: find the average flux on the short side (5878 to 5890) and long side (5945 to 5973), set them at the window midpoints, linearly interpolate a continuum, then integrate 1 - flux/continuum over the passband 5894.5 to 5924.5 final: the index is 3.2 AA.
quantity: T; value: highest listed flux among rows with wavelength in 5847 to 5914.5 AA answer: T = 8.596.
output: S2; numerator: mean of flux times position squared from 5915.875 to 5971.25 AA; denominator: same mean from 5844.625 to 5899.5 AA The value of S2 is 1.24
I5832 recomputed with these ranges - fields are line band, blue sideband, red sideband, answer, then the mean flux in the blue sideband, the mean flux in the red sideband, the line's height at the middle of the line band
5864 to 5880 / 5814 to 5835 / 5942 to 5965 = 1.3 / 8.59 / 8.3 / 8.49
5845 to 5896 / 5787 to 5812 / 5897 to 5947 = 6.4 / 8.71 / 7.29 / 7.89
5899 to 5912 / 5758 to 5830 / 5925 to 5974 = 3.4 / 8.56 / 8.24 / 8.33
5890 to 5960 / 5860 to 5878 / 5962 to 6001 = 9.4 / 7.82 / 8.33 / 8.07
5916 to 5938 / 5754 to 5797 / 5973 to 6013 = 1.4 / 8.43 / 8.33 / 8.36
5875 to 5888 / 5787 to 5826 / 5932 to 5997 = 2.3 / 8.67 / 8.29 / 8.49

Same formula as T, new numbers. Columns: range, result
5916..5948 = 8.501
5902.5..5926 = 7.825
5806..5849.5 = 9.159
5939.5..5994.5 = 8.757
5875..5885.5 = 7.983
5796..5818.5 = 9.367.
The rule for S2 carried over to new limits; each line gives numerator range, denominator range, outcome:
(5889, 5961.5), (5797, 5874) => 0.86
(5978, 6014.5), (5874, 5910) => 1.58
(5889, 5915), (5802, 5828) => 0.60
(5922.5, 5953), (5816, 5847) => 0.99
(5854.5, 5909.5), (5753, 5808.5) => 0.76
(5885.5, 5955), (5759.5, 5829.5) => 0.83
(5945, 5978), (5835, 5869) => 1.06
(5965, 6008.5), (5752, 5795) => 1.06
